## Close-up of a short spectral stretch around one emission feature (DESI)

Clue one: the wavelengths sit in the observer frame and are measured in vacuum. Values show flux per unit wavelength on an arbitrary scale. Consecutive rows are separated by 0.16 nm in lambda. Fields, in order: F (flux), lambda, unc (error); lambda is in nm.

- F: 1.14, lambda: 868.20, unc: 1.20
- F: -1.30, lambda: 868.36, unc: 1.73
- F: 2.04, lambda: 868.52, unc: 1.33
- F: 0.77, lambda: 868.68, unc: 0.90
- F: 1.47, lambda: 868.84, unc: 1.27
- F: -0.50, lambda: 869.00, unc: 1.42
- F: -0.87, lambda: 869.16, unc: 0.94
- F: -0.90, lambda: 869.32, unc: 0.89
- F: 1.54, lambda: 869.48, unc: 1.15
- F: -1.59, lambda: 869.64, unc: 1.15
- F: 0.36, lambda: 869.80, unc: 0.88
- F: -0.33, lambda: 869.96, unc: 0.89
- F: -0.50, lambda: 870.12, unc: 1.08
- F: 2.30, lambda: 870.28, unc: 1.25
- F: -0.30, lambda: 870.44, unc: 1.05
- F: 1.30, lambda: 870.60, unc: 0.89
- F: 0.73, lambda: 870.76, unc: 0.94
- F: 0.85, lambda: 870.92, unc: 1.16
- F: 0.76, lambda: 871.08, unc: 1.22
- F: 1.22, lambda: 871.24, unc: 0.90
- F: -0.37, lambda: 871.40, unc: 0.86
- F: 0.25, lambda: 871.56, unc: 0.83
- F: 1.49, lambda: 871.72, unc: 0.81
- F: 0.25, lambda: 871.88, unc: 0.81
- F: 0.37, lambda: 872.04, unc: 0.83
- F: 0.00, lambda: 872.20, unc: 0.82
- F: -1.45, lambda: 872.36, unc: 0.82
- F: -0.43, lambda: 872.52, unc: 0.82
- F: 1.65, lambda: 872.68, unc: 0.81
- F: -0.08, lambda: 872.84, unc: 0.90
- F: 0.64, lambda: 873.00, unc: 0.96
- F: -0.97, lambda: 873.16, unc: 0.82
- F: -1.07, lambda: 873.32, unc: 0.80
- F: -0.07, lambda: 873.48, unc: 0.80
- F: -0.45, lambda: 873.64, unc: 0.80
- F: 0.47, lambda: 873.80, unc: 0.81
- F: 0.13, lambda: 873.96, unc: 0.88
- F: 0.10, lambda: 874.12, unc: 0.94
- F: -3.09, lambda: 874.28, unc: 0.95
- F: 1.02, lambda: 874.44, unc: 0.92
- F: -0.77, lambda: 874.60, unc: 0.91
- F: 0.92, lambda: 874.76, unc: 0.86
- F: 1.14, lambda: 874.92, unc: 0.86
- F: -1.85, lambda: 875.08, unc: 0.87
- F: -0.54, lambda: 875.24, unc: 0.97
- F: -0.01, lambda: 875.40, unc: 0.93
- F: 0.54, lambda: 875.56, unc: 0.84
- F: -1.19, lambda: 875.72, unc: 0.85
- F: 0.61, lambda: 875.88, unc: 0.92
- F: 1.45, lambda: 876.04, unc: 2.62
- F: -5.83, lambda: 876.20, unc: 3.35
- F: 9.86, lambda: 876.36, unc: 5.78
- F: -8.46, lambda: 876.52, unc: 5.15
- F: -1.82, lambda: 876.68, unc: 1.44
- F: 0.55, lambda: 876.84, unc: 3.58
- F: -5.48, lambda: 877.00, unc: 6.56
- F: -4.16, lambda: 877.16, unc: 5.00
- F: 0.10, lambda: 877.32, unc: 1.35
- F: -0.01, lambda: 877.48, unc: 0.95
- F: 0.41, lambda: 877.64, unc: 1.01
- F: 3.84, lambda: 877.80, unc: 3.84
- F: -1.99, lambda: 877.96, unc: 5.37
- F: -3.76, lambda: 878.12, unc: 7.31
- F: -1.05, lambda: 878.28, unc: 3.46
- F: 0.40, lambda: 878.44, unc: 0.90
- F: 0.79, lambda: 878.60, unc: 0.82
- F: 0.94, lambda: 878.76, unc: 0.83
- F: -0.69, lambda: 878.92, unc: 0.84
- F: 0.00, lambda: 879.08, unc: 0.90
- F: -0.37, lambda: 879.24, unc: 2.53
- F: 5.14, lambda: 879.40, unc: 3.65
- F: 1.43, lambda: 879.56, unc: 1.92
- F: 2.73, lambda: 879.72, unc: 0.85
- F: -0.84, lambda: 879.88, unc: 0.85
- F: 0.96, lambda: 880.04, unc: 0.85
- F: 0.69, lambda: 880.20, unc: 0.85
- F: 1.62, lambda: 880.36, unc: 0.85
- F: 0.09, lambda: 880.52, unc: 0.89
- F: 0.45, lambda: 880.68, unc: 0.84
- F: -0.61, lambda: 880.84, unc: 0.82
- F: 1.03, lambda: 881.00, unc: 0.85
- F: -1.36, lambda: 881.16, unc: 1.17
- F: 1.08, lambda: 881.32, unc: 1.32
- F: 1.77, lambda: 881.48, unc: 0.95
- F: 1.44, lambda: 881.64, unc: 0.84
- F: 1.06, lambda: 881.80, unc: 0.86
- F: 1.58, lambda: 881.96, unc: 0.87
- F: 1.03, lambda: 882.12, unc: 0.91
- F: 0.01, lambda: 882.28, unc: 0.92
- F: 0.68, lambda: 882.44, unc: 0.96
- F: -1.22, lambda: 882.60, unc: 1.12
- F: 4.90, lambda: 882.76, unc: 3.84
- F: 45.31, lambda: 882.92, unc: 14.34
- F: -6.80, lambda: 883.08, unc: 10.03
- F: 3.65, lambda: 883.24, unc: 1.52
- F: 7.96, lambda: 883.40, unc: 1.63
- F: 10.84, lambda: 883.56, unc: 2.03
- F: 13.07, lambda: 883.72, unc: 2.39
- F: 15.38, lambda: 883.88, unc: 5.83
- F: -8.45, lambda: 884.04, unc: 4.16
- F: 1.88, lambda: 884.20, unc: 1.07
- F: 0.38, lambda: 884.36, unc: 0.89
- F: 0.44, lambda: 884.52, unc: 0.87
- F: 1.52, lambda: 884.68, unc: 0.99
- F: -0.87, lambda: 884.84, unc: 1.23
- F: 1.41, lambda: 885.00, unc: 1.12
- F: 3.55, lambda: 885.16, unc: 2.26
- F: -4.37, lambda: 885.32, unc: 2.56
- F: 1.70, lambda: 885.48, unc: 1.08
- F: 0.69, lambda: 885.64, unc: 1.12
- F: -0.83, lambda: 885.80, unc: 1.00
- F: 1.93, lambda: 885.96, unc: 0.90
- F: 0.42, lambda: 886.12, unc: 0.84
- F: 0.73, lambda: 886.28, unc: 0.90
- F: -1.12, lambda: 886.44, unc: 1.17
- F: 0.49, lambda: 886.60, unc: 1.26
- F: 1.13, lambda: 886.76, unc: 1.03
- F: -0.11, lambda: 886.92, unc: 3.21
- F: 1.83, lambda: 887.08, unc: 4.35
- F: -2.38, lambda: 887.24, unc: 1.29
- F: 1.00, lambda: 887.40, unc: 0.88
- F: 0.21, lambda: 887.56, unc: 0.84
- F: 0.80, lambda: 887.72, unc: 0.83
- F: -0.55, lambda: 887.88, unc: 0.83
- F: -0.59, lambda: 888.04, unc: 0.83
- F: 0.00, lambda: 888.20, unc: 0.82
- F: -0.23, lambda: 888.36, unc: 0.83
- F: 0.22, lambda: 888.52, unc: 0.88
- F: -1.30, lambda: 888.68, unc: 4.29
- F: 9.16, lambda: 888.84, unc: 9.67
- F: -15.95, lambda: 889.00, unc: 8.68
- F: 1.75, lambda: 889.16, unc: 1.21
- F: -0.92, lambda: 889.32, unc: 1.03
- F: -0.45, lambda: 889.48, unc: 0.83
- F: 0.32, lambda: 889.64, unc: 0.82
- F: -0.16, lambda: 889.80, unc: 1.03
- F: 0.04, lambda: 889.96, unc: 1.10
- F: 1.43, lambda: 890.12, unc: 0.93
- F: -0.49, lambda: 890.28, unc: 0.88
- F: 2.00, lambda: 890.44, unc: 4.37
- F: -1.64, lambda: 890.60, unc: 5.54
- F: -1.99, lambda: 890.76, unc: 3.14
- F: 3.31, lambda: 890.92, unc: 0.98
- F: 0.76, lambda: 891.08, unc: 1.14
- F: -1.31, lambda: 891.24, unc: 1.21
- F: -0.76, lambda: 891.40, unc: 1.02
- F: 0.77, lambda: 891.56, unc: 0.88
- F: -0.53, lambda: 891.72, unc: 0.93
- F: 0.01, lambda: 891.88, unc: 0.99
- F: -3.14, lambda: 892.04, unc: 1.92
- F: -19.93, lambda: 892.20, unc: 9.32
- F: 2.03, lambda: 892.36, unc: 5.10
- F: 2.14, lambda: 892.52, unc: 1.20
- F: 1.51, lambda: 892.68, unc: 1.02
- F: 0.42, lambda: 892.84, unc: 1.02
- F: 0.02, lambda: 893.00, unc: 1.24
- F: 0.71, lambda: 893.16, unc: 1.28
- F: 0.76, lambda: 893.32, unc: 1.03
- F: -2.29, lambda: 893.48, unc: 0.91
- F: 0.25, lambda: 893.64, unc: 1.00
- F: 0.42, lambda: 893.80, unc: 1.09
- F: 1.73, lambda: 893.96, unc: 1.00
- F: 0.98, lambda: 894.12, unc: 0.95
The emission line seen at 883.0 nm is [O II]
